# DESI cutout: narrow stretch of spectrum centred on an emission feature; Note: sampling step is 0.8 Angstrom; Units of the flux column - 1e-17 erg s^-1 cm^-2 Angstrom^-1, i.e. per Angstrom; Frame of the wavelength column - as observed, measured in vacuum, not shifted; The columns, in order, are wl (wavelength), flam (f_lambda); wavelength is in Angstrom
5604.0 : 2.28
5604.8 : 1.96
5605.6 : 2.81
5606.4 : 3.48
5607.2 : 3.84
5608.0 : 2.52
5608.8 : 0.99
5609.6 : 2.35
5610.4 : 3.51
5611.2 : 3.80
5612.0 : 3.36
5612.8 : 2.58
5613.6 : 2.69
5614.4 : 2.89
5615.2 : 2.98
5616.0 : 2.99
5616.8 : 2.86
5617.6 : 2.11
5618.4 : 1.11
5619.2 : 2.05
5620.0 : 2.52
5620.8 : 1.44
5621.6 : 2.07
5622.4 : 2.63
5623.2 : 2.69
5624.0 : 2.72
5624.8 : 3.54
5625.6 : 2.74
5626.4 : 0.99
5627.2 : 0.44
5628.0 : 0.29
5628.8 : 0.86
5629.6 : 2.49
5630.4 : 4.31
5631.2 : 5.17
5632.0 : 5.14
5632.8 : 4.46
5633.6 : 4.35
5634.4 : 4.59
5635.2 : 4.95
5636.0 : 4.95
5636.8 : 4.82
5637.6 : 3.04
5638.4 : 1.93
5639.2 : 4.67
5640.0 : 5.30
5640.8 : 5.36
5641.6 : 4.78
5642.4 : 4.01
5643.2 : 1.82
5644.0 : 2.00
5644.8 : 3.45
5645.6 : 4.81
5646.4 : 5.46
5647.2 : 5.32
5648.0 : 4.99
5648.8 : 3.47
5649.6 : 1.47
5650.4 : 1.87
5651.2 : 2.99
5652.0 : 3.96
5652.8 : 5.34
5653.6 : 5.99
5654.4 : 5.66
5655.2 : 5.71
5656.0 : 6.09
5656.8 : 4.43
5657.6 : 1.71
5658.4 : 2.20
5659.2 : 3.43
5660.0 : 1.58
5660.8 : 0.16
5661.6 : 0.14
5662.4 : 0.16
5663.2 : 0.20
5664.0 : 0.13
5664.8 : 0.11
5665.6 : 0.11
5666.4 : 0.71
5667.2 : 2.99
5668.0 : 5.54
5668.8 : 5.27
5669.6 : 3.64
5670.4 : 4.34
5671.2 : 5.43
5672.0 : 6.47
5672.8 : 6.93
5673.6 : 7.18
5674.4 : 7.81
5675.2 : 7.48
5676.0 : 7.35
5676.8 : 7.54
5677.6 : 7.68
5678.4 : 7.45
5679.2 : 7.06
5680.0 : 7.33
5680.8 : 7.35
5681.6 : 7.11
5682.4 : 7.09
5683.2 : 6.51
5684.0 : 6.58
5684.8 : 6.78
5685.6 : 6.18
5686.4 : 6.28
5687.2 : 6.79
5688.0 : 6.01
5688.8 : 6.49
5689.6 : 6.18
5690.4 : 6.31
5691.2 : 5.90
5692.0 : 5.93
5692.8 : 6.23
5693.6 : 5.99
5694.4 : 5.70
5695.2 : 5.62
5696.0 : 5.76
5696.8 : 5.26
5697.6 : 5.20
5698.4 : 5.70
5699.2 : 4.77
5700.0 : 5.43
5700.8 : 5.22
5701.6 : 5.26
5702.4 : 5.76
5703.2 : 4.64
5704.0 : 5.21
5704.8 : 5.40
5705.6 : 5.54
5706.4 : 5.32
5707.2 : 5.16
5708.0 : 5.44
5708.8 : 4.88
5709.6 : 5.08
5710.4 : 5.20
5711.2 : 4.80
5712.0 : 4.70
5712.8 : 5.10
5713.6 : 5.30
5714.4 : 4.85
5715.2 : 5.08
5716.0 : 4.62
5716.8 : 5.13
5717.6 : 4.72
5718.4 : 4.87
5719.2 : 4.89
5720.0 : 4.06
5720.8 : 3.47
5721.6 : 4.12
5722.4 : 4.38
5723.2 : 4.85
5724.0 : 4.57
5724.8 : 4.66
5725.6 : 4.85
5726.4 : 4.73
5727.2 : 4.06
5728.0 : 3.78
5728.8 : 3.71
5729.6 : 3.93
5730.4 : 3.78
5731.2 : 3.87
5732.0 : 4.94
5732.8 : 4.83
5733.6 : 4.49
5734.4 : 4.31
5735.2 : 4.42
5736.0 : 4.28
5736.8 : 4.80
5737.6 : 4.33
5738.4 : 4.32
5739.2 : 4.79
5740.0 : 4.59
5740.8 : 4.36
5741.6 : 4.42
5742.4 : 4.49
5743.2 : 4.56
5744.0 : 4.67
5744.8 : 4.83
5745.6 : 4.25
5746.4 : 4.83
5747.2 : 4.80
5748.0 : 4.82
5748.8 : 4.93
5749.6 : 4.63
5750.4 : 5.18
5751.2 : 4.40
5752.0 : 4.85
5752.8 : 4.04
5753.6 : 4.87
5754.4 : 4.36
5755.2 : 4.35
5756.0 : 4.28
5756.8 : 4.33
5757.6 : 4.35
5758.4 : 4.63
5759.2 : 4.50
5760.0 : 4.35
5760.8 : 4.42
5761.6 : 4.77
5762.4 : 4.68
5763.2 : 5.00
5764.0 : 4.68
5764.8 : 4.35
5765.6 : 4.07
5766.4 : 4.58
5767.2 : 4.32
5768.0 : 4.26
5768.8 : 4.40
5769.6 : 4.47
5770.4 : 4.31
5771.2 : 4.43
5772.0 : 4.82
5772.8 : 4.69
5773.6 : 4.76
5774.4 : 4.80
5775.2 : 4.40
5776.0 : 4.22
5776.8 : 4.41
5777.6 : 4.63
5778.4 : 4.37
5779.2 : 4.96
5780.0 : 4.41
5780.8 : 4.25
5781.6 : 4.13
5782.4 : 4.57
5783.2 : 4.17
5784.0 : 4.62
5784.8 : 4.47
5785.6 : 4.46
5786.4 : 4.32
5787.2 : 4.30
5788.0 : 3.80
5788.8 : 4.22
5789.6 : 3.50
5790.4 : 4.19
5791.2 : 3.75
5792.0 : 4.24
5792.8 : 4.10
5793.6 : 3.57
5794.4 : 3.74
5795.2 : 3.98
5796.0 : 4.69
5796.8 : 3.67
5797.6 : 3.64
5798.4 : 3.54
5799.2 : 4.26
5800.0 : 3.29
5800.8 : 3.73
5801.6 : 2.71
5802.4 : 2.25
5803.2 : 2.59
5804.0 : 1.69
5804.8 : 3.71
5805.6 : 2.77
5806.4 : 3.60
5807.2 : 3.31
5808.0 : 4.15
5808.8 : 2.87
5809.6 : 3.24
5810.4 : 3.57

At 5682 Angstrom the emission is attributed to Lyman alpha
